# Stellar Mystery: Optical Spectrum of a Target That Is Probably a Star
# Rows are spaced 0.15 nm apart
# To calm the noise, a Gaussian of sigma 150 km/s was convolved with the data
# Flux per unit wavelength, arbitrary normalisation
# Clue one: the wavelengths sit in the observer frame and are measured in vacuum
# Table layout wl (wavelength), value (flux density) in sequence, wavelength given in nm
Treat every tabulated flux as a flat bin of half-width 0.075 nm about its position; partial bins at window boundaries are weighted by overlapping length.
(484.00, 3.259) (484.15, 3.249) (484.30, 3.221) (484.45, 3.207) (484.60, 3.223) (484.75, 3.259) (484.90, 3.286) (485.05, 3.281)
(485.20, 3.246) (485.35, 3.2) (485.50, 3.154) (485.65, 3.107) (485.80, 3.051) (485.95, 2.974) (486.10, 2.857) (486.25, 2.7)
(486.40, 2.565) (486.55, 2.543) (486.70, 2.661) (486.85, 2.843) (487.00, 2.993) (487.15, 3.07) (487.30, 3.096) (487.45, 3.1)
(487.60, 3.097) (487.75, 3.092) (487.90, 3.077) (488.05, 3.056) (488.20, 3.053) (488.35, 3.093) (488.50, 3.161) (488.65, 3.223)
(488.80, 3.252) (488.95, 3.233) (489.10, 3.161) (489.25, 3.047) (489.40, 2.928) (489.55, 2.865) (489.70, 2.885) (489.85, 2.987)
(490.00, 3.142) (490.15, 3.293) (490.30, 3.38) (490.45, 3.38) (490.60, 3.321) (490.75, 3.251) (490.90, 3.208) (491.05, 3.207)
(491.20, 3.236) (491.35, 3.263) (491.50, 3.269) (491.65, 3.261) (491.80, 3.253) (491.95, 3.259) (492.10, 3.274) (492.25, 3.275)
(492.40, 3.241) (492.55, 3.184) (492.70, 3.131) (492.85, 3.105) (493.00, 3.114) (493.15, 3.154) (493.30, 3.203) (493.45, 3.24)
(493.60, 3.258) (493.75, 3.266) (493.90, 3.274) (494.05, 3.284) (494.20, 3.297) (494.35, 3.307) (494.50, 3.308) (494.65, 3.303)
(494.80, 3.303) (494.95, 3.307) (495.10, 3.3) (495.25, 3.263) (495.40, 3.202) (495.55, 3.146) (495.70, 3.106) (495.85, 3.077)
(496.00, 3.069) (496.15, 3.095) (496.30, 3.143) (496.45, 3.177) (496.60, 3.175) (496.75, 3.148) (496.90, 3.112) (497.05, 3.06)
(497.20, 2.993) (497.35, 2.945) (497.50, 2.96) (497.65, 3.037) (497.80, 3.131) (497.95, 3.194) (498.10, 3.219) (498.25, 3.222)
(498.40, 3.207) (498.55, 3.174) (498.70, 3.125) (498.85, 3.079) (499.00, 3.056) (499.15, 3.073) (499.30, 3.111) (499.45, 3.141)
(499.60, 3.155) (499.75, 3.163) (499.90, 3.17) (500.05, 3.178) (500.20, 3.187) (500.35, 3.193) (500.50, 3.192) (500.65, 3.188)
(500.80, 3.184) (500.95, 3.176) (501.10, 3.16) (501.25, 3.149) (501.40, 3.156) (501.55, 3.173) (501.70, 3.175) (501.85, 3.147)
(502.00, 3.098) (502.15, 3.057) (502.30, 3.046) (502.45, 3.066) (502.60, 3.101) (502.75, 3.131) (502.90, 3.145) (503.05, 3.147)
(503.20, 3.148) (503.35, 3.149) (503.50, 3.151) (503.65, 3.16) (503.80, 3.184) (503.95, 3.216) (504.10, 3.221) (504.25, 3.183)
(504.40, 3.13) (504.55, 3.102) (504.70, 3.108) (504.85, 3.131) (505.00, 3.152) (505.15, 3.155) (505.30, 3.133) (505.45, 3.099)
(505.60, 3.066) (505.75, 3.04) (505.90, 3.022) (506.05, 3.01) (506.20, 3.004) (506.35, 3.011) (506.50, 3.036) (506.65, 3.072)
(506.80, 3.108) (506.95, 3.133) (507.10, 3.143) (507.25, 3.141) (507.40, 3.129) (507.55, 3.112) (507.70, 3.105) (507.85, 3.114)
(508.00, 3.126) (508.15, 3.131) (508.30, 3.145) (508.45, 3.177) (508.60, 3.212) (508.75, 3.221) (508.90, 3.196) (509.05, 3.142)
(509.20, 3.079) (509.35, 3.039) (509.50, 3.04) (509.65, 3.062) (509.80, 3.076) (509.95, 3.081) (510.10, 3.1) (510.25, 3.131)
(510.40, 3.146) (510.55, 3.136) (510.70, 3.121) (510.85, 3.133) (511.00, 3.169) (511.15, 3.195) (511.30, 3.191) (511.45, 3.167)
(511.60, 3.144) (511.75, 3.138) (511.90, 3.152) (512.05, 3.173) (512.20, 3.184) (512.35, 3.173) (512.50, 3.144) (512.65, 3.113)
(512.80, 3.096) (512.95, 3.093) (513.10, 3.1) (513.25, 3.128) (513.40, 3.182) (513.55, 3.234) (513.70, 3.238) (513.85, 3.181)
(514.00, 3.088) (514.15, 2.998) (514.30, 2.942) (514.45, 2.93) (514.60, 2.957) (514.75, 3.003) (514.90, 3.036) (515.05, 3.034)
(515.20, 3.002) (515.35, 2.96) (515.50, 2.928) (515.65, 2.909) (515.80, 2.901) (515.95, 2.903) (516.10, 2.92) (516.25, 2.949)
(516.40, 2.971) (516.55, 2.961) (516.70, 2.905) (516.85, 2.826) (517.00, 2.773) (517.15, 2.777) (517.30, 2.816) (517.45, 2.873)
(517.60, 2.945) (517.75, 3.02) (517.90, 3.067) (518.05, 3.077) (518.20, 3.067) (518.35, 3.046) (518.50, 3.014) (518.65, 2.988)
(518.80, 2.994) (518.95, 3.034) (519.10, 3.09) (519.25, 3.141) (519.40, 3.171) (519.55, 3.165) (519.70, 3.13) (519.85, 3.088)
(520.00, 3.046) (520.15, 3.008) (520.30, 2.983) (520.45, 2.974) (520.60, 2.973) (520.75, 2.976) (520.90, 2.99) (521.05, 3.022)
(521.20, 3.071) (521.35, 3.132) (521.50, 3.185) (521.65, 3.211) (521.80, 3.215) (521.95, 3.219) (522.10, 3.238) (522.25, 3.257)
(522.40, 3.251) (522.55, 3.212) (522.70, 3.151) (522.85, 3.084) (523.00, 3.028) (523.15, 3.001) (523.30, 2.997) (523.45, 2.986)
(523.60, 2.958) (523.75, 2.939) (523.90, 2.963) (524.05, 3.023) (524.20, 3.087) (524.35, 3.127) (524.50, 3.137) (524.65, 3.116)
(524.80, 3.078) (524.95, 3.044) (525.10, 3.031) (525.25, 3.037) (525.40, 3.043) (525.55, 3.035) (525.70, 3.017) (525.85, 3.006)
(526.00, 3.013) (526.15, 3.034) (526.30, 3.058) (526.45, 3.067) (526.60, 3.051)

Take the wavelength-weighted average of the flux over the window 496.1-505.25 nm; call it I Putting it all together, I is 3.14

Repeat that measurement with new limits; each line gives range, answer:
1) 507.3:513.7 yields 3.14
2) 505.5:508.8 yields 3.1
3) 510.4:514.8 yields 3.12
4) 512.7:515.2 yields 3.08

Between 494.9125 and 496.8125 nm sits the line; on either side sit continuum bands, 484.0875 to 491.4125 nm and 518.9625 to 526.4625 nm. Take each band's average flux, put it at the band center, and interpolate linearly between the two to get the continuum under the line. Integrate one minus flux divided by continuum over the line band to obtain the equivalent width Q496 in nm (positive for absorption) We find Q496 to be -0.05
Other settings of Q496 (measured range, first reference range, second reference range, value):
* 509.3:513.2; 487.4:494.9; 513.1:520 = -0.102 nm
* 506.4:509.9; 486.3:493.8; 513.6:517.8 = -0.131 nm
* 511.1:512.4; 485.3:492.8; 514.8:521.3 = -0.067 nm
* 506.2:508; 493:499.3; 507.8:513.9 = 0.029 nm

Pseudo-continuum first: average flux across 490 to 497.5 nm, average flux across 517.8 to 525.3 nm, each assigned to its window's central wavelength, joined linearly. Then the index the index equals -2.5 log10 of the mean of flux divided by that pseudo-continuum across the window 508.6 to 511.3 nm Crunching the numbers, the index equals 0.002 mag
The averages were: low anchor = 3.21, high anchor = 3.08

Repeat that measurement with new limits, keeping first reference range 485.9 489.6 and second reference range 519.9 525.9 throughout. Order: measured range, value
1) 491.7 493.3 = -0.07 mag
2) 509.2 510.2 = -0.01 mag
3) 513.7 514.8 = 0.01 mag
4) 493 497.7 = -0.06 mag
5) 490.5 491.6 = -0.09 mag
